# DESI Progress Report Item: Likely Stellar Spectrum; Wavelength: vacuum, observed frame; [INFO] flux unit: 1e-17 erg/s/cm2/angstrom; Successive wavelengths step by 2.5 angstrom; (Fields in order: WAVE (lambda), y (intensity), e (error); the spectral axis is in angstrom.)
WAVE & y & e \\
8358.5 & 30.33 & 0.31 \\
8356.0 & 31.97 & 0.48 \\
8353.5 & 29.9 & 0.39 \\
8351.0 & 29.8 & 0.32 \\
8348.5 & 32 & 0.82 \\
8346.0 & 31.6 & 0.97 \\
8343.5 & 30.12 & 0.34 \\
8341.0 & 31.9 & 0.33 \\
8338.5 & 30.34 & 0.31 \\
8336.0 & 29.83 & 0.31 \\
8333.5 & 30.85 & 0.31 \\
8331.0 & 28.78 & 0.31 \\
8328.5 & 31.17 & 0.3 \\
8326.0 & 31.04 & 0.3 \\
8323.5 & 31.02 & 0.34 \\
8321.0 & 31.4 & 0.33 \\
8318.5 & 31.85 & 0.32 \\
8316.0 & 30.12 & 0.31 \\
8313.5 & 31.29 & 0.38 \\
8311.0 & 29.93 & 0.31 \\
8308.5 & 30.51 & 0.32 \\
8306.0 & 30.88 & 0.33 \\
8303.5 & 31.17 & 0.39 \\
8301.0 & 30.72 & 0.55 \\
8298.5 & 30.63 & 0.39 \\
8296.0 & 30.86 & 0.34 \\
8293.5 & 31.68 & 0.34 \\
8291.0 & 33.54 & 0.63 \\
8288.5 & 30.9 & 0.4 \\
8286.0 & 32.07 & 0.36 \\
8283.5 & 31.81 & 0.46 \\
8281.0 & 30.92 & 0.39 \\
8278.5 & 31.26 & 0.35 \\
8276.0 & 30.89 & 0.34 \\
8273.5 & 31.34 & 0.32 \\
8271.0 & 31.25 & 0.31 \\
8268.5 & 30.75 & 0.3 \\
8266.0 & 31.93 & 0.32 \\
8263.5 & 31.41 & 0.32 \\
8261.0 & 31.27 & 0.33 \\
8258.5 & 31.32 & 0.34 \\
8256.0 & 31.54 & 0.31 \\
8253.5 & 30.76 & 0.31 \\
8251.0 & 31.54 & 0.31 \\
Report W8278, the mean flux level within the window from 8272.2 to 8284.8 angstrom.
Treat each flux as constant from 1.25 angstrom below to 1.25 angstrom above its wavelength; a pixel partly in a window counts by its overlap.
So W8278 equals 31.2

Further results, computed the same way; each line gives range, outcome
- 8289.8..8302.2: 31.5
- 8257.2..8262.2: 31.3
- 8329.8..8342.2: 30.3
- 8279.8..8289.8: 31.4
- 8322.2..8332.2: 30.5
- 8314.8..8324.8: 31.1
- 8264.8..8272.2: 31.3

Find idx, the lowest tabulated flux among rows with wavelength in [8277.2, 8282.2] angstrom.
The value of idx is 30.92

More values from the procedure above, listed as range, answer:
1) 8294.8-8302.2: 30.63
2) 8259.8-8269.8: 30.75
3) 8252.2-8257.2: 30.76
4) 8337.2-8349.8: 30.12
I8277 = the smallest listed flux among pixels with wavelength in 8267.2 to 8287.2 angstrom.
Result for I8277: 30.75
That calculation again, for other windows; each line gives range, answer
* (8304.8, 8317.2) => 29.93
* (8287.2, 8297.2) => 30.86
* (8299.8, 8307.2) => 30.72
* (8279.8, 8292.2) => 30.9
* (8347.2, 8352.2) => 29.8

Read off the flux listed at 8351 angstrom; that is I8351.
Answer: 29.8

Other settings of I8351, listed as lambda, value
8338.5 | 30.34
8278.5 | 31.26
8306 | 30.88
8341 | 31.9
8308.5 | 30.51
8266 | 31.93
